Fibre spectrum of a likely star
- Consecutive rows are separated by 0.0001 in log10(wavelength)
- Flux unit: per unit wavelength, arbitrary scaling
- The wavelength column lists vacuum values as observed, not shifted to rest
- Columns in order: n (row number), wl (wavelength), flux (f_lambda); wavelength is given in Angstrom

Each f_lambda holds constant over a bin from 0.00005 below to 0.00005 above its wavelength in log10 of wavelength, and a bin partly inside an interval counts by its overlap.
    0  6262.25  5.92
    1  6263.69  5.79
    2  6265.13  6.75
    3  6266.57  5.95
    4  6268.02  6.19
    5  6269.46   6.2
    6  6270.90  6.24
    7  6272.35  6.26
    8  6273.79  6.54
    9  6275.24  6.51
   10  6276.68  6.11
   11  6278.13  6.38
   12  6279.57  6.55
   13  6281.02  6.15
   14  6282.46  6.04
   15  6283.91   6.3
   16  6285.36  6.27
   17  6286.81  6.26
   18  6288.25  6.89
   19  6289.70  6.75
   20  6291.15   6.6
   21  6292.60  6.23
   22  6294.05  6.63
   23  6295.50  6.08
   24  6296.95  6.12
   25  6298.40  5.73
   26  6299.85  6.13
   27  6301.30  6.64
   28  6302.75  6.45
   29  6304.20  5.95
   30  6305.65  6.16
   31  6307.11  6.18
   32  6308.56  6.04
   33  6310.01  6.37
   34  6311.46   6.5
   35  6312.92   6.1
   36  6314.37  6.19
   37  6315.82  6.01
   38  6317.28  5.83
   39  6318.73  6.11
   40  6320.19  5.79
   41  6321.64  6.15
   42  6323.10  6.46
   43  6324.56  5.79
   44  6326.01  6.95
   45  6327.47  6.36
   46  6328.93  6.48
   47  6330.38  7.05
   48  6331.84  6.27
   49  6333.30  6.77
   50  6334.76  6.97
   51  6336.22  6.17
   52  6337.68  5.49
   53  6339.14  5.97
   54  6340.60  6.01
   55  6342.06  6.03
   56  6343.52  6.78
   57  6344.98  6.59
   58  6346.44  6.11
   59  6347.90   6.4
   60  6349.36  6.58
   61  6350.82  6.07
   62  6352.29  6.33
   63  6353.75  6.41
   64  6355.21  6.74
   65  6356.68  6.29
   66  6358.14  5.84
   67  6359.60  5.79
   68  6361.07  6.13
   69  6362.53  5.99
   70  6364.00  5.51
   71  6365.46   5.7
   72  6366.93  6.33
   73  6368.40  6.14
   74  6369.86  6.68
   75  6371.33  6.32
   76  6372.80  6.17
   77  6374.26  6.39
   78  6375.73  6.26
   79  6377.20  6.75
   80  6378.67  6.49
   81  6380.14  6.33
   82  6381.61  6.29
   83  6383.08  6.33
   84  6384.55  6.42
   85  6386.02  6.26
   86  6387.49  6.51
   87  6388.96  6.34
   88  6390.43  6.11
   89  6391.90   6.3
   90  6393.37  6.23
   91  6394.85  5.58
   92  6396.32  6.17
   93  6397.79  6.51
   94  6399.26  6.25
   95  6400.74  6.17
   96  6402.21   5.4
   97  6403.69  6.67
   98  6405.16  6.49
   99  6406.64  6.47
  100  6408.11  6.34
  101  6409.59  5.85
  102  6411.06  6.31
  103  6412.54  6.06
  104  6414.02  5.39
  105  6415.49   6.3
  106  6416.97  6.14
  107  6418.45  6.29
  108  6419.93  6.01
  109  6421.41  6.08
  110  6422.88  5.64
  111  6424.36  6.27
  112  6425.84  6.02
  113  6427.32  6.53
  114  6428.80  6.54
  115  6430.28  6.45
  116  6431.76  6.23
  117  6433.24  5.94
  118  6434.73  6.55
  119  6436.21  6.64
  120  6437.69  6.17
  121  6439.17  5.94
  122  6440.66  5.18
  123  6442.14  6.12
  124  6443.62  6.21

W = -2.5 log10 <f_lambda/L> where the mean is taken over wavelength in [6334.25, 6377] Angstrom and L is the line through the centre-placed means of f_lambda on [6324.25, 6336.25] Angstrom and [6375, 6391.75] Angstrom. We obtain 0.05 mag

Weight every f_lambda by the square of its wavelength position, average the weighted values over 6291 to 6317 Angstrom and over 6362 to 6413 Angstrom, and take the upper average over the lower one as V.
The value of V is 1.03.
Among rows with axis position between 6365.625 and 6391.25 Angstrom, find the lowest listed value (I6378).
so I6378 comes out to 6.11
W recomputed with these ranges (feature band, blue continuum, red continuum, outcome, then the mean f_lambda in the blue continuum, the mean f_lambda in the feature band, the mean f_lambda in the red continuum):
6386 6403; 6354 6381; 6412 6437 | 0.01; 6.22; 6.15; 6.18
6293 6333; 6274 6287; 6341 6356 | 0.02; 6.29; 6.25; 6.4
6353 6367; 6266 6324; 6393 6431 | 0.02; 6.25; 6.06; 6.16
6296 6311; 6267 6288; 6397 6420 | 0.02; 6.3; 6.18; 6.17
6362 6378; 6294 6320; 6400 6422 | -0.01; 6.16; 6.21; 6.13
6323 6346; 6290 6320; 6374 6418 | -0.03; 6.2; 6.38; 6.23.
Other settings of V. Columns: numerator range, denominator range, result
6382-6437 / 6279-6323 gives 1.03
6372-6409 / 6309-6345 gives 1.02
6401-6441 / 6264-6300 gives 1.02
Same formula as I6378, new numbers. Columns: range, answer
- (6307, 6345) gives 5.49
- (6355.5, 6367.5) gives 5.51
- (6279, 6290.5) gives 6.04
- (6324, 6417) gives 5.39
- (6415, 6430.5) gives 5.64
